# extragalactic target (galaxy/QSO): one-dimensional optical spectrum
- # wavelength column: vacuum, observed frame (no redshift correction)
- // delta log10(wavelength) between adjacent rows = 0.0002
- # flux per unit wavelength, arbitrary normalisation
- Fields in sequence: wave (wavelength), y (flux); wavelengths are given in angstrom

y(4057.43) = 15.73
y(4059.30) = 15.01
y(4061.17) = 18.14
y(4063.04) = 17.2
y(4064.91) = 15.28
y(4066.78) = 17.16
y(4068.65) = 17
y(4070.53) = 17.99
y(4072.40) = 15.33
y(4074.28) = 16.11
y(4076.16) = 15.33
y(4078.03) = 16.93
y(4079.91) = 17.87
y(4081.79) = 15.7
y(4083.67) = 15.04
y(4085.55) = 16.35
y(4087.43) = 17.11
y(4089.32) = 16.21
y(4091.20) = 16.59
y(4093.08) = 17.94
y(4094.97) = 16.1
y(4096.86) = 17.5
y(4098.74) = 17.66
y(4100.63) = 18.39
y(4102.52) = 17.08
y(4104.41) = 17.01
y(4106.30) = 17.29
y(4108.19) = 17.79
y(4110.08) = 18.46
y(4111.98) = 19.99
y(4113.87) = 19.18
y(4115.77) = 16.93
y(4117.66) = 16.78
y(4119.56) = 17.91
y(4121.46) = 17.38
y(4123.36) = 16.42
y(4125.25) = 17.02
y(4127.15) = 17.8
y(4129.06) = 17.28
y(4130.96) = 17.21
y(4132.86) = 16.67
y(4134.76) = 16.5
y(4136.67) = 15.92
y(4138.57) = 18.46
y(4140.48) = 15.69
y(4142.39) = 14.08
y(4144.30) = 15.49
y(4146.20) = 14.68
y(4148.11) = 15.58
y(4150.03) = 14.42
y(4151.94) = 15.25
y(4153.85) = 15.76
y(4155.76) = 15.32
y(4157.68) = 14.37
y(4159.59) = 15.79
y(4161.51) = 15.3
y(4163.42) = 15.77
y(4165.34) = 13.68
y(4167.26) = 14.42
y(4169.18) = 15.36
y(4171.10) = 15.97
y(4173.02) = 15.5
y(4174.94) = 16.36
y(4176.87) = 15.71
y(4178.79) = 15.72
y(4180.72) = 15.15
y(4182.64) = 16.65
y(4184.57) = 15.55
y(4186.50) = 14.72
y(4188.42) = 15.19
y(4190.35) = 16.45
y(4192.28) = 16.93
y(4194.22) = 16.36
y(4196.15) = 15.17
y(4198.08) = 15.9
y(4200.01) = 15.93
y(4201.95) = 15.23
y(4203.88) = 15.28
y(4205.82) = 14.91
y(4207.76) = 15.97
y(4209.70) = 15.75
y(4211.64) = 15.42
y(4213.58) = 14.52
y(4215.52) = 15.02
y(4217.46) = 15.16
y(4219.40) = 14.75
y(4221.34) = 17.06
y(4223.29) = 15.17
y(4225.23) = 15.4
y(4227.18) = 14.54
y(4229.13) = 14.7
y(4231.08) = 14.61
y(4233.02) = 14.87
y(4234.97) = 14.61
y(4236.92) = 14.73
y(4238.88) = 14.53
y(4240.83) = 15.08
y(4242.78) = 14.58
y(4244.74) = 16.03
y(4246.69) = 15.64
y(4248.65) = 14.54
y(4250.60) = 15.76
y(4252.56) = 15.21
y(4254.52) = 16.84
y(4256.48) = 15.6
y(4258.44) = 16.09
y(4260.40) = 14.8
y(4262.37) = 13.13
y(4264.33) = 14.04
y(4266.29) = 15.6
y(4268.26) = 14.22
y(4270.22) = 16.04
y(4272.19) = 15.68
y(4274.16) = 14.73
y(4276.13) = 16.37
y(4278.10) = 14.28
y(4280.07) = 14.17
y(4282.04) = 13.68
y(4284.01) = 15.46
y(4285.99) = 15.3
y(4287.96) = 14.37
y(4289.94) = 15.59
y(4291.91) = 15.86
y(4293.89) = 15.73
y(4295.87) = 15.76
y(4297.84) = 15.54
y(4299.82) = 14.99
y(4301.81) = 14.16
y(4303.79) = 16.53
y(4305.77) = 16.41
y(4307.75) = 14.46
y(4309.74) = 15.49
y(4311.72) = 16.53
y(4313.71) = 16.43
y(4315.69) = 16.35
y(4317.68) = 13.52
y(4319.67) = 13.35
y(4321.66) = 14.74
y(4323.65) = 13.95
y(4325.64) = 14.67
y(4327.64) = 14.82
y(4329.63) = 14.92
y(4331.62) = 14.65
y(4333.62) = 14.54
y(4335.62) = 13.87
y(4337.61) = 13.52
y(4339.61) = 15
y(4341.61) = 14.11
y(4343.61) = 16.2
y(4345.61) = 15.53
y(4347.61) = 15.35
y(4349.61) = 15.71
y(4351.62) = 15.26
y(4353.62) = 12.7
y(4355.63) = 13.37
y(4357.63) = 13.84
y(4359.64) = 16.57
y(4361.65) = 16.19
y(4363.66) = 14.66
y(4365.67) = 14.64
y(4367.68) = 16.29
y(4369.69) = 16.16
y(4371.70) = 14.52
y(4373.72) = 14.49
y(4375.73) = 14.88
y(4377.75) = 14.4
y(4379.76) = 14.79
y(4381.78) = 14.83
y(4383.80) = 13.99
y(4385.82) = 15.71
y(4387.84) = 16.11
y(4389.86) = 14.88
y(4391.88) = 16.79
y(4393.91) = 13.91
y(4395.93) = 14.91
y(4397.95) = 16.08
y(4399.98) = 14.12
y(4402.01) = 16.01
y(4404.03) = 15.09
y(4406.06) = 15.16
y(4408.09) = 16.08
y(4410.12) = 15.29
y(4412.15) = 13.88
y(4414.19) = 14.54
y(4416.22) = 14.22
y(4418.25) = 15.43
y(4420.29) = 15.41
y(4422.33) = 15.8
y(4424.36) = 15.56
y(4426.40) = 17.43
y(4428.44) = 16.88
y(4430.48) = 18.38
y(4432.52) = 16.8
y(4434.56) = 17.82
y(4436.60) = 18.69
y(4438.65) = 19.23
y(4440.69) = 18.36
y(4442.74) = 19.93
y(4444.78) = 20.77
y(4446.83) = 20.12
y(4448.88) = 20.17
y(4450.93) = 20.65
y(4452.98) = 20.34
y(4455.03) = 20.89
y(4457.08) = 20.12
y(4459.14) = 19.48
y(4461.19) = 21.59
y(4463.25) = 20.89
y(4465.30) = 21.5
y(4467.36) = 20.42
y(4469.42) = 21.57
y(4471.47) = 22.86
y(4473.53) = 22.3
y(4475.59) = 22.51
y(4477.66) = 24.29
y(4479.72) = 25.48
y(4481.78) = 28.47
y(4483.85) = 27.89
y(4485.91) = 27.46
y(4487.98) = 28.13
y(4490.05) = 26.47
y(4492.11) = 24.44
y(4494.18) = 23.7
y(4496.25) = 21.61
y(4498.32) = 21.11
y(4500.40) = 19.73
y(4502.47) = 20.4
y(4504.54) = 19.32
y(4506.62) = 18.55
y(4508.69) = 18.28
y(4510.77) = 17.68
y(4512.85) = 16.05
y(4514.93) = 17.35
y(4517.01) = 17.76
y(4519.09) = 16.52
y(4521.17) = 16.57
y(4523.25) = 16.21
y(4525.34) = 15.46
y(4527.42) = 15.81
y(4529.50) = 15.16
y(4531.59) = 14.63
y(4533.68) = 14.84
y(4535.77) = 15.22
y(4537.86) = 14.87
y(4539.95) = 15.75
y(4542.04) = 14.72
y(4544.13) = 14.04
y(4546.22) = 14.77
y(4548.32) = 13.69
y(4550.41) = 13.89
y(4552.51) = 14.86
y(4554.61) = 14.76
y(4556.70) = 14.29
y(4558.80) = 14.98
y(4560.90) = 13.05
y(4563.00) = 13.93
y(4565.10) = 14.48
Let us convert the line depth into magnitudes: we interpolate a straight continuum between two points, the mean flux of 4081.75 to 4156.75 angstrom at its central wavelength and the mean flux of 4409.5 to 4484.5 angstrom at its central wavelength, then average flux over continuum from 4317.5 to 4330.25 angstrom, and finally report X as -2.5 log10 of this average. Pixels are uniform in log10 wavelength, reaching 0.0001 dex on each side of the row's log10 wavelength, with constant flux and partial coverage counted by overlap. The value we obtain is 0.281 mag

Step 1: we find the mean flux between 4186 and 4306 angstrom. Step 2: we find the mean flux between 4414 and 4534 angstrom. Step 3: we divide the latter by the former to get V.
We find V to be 1.29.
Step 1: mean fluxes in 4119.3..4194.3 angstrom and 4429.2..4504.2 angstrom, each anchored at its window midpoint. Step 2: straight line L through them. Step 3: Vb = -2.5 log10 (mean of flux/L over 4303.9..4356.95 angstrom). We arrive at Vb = 0.28 mag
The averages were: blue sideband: 15.9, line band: 14.8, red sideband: 21.8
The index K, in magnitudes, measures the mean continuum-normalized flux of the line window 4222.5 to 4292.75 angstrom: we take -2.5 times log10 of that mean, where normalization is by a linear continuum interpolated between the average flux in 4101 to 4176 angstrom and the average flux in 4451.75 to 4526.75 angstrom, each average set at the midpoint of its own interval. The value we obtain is 0.19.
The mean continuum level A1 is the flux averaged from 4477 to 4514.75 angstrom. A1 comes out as 22.6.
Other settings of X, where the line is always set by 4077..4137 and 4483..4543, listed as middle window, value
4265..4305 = 0.18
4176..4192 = 0.12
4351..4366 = 0.24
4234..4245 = 0.20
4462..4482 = -0.21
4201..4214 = 0.15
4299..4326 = 0.20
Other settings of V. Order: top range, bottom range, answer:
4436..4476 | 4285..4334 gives 1.36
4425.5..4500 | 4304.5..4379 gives 1.45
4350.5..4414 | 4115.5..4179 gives 0.94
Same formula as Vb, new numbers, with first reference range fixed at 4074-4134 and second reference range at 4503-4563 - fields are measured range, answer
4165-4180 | 0.10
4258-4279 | 0.11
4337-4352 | 0.08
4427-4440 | -0.12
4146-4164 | 0.12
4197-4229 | 0.10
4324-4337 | 0.13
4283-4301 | 0.08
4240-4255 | 0.08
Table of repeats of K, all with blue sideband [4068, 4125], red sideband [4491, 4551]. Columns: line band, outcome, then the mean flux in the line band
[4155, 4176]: 0.126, 15.3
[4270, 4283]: 0.151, 14.9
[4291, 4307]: 0.103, 15.6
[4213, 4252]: 0.140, 15.1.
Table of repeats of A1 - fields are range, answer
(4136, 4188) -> 15.4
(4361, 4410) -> 15.2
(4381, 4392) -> 15.3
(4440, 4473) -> 20.7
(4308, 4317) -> 16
